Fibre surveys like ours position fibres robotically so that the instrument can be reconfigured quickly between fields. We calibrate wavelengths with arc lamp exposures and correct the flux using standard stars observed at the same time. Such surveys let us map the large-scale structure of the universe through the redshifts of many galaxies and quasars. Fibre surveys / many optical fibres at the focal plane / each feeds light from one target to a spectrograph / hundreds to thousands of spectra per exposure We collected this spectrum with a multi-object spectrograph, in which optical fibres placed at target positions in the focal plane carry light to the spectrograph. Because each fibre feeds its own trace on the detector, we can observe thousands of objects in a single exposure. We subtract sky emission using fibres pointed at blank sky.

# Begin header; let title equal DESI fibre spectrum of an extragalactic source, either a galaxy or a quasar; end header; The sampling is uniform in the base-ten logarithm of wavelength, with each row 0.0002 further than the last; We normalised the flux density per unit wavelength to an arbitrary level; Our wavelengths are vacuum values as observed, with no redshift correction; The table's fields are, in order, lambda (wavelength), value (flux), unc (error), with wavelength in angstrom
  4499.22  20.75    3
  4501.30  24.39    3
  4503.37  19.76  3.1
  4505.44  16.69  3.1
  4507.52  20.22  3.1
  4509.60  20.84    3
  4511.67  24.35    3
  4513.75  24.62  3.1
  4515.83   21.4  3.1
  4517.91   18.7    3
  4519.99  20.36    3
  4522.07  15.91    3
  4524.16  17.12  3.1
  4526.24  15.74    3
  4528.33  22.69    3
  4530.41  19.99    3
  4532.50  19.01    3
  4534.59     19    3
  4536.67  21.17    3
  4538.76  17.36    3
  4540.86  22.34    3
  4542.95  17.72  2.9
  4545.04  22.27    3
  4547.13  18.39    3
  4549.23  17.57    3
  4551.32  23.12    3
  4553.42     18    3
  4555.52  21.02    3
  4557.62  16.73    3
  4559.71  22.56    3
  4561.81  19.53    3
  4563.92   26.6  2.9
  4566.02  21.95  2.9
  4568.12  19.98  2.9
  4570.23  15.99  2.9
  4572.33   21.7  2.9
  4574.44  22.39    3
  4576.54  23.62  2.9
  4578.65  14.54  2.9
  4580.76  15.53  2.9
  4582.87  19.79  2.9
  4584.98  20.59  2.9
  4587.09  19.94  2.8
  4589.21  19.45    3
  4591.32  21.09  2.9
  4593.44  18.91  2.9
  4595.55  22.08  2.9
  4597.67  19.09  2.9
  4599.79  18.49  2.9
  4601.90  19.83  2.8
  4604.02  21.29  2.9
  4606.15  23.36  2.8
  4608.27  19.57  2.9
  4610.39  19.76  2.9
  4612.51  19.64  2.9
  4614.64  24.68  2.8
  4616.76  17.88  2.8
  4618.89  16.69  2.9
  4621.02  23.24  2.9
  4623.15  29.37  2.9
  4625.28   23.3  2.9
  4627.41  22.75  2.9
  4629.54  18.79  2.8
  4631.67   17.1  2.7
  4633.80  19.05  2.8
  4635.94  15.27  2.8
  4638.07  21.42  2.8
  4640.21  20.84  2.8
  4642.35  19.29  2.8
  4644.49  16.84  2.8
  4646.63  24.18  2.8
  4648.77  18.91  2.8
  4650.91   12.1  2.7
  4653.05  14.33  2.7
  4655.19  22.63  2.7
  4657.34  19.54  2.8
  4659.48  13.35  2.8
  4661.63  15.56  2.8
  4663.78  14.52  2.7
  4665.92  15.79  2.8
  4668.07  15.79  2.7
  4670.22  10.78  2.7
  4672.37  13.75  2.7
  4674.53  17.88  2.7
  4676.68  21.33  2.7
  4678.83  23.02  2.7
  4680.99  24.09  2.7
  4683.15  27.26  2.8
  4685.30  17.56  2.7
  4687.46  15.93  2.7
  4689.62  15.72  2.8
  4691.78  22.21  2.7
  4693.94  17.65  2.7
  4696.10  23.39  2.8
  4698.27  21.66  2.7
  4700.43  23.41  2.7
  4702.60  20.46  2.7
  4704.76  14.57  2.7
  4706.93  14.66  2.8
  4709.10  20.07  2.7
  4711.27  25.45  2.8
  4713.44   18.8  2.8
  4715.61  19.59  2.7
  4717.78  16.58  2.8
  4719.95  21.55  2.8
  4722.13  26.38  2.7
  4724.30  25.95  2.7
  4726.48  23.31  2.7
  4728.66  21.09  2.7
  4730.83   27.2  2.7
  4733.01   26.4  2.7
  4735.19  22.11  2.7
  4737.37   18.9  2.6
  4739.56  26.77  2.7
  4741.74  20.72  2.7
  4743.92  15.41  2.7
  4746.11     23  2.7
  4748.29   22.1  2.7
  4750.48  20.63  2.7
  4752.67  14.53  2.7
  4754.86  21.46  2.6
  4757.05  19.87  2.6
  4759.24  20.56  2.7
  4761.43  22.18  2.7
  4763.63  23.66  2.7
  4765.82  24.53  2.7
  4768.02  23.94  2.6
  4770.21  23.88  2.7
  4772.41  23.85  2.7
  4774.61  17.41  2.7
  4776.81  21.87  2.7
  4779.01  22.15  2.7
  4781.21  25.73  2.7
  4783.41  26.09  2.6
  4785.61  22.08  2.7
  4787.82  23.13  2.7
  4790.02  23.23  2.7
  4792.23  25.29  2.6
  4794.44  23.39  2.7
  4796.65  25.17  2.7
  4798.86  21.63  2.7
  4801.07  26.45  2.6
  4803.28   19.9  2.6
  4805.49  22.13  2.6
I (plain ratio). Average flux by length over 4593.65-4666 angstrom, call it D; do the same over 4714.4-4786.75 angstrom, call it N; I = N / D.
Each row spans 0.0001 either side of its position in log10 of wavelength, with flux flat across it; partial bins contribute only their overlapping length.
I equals 1.1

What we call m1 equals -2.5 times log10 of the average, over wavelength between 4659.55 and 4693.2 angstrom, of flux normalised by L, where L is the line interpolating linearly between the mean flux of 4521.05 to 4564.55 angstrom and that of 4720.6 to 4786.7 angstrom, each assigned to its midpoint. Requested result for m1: 0.19 mag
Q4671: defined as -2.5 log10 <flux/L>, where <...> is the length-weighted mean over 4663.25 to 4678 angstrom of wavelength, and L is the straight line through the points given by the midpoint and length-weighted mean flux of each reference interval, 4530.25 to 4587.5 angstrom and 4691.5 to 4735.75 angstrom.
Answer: 0.31 mag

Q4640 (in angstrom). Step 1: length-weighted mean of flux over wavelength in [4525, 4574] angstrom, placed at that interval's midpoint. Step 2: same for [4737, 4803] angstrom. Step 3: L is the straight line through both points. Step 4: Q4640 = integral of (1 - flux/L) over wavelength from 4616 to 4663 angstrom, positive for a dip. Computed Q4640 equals 4.0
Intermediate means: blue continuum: 20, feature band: 19.2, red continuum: 22.3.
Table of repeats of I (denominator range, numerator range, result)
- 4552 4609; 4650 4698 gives 0.89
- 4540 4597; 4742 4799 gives 1.10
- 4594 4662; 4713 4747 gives 1.12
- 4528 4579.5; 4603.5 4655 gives 0.99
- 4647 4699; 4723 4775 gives 1.22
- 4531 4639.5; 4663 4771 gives 1.02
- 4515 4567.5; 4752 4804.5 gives 1.14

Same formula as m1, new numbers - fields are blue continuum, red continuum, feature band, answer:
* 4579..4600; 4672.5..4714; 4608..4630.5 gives -0.10 mag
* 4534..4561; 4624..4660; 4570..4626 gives -0.06 mag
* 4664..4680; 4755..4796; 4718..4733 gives -0.20 mag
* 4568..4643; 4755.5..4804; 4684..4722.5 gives 0.11 mag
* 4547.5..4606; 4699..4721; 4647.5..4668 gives 0.20 mag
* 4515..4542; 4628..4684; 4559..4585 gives -0.08 mag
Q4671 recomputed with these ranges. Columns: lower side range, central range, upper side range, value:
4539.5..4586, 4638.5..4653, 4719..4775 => 0.140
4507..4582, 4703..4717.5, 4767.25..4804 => 0.183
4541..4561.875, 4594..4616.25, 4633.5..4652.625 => -0.089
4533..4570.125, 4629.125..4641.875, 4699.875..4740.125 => 0.118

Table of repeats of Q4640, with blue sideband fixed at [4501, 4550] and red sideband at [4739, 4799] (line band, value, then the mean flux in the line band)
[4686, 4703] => 1.22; 20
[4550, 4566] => -0.72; 21.1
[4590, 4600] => 0.24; 20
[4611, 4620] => 0.43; 19.7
